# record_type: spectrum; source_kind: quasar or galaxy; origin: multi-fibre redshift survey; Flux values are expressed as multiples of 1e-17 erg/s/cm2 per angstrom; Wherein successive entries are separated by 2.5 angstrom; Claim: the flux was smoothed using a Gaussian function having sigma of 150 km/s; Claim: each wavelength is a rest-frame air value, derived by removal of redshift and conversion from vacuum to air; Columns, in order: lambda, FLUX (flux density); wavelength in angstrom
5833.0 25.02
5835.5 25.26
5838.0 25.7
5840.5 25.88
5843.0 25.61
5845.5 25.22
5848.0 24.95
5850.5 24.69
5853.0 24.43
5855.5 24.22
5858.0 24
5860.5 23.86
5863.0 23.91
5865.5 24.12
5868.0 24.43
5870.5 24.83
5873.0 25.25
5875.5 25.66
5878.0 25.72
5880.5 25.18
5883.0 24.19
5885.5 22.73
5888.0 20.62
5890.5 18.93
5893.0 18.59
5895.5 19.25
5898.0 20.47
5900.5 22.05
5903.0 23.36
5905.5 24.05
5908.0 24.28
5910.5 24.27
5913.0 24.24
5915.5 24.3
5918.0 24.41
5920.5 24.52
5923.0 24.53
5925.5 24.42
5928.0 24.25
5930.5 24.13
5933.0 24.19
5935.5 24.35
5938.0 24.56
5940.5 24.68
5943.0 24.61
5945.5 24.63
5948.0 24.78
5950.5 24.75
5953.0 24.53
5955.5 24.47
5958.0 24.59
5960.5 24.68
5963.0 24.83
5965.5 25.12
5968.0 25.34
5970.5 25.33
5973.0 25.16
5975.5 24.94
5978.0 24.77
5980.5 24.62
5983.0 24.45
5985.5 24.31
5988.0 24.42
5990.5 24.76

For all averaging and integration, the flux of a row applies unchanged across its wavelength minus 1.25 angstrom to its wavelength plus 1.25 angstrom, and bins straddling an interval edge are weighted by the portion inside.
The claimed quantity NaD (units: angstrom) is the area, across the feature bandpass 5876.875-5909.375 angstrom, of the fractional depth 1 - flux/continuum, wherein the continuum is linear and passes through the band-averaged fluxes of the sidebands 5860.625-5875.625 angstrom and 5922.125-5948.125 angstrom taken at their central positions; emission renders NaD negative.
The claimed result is 3.0 angstrom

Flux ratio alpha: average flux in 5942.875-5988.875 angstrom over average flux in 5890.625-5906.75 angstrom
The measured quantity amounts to 1.2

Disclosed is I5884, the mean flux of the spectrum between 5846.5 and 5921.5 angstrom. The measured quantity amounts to 23.5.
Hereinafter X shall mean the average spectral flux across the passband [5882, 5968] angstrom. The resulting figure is 23.6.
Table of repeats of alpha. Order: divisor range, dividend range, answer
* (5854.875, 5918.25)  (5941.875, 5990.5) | 1.06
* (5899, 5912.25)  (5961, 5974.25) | 1.07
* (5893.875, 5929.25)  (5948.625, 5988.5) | 1.06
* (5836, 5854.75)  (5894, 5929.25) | 0.93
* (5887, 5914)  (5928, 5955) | 1.12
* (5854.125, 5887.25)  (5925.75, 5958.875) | 1.00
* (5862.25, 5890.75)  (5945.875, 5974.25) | 1.04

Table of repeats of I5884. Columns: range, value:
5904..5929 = 24.3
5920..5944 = 24.4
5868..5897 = 22.9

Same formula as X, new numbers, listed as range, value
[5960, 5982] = 25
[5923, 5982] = 24.7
